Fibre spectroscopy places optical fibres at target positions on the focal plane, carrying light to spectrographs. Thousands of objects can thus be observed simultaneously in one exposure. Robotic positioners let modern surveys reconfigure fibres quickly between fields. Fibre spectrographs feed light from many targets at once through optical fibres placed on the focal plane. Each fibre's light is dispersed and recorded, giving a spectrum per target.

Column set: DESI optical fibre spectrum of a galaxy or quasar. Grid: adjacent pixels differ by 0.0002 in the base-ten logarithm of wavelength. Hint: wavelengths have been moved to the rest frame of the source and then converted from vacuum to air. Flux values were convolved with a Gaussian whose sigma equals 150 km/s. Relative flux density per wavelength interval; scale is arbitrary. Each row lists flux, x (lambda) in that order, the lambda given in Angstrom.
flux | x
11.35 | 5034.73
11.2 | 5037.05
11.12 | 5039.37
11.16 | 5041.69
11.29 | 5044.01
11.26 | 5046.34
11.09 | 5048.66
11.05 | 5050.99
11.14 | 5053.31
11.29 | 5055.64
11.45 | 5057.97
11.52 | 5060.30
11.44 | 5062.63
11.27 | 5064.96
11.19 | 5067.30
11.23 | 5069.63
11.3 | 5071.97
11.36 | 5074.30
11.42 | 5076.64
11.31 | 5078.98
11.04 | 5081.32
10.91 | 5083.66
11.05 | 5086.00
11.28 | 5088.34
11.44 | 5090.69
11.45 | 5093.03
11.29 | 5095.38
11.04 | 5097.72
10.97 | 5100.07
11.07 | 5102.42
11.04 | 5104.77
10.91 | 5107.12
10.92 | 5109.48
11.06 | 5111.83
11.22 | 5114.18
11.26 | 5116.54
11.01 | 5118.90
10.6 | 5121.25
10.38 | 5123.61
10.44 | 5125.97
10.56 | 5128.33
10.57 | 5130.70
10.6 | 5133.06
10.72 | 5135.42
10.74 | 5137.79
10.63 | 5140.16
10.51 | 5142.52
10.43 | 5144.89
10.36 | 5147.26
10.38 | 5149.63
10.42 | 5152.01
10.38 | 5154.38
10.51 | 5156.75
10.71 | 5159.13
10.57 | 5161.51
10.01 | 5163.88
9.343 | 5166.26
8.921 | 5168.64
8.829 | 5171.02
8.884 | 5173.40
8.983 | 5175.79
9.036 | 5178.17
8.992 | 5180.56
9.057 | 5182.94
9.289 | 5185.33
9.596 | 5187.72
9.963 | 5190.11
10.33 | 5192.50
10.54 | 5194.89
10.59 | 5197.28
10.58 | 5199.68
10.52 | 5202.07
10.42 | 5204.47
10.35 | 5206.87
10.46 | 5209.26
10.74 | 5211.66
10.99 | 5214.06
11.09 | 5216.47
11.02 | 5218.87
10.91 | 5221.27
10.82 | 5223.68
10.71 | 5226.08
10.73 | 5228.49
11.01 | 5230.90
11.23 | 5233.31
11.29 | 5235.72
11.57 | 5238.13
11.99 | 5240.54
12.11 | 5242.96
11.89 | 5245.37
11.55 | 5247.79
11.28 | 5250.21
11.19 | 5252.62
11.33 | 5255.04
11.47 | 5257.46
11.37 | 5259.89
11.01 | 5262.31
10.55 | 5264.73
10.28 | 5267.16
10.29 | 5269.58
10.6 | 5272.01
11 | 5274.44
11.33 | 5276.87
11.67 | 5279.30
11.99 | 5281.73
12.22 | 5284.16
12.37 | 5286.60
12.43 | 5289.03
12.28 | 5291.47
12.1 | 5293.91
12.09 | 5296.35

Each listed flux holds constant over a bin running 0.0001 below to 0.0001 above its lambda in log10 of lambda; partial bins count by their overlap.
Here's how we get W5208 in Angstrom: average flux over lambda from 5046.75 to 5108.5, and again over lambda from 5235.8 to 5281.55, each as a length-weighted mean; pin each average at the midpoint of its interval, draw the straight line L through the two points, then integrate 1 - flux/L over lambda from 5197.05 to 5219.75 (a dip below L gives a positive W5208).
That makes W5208 1.2 Angstrom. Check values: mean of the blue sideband 11.2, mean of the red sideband 11.3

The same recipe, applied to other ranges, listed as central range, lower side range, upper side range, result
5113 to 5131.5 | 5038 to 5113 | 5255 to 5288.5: 0.75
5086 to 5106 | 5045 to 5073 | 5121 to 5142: -0.50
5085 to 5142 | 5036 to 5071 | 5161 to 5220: -1.27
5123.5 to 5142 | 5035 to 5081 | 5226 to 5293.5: 1.19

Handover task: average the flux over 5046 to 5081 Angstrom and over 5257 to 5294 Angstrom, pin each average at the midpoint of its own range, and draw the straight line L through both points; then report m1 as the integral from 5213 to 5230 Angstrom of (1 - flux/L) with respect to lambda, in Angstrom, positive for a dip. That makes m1 0.7 Angstrom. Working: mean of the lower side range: 11.3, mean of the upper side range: 11.4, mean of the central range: 10.9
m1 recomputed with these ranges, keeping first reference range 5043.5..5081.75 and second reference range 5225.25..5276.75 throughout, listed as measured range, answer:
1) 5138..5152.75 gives 0.99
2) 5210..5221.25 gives 0.26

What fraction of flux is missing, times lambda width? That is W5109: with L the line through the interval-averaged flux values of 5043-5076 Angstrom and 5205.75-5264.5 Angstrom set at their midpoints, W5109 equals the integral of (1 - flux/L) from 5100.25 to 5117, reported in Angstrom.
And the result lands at 0.3 Angstrom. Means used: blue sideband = 11.3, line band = 11.1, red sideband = 11.2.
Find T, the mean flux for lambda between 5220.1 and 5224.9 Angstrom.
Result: 10.9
